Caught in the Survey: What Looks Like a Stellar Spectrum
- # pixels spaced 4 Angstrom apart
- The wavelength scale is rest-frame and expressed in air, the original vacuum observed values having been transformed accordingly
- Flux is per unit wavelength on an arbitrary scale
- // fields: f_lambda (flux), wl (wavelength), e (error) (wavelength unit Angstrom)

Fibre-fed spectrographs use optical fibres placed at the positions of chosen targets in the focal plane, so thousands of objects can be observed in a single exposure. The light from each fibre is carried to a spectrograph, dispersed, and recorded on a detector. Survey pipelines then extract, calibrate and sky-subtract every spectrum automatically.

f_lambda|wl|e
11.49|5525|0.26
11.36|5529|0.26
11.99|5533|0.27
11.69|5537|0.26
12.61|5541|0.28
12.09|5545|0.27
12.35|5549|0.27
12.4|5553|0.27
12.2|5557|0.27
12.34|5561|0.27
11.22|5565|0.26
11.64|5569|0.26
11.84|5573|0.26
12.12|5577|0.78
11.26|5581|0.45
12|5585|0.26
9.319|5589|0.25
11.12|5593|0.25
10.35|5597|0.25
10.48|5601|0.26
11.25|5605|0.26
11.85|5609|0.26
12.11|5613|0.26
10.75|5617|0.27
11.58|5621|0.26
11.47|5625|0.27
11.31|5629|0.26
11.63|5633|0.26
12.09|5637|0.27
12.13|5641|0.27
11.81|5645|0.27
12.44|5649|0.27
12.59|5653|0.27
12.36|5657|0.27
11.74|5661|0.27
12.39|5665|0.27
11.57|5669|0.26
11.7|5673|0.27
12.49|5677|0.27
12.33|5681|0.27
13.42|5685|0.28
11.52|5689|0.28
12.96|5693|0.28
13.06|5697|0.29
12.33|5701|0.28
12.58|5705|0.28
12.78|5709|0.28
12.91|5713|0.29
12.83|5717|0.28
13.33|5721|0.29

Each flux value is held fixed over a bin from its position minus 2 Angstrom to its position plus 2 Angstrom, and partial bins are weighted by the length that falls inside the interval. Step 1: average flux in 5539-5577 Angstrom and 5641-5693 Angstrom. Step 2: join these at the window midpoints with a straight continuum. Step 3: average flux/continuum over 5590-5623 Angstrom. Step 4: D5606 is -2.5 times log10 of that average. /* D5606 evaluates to 0.09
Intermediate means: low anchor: 12.1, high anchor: 12.2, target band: 11.1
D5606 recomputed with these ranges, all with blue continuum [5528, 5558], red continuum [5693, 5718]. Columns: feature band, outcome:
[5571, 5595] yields 0.09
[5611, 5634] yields 0.09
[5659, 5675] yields 0.07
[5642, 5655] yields 0.02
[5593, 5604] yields 0.16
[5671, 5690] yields 0.03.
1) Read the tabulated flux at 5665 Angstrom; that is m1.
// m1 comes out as 12.39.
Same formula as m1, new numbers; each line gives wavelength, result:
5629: 11.31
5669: 11.57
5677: 12.49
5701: 12.33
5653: 12.59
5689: 11.52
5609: 11.85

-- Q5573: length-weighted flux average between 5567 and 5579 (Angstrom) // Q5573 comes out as 11.9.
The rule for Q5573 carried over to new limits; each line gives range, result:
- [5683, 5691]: 12.5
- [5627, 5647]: 11.8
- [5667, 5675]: 11.6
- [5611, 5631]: 11.4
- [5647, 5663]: 12.3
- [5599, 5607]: 10.9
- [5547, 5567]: 12.1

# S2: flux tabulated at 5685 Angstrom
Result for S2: 13.42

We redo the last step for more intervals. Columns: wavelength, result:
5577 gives 12.12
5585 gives 12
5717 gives 12.83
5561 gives 12.34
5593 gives 11.12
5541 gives 12.61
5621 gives 11.58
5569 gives 11.64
